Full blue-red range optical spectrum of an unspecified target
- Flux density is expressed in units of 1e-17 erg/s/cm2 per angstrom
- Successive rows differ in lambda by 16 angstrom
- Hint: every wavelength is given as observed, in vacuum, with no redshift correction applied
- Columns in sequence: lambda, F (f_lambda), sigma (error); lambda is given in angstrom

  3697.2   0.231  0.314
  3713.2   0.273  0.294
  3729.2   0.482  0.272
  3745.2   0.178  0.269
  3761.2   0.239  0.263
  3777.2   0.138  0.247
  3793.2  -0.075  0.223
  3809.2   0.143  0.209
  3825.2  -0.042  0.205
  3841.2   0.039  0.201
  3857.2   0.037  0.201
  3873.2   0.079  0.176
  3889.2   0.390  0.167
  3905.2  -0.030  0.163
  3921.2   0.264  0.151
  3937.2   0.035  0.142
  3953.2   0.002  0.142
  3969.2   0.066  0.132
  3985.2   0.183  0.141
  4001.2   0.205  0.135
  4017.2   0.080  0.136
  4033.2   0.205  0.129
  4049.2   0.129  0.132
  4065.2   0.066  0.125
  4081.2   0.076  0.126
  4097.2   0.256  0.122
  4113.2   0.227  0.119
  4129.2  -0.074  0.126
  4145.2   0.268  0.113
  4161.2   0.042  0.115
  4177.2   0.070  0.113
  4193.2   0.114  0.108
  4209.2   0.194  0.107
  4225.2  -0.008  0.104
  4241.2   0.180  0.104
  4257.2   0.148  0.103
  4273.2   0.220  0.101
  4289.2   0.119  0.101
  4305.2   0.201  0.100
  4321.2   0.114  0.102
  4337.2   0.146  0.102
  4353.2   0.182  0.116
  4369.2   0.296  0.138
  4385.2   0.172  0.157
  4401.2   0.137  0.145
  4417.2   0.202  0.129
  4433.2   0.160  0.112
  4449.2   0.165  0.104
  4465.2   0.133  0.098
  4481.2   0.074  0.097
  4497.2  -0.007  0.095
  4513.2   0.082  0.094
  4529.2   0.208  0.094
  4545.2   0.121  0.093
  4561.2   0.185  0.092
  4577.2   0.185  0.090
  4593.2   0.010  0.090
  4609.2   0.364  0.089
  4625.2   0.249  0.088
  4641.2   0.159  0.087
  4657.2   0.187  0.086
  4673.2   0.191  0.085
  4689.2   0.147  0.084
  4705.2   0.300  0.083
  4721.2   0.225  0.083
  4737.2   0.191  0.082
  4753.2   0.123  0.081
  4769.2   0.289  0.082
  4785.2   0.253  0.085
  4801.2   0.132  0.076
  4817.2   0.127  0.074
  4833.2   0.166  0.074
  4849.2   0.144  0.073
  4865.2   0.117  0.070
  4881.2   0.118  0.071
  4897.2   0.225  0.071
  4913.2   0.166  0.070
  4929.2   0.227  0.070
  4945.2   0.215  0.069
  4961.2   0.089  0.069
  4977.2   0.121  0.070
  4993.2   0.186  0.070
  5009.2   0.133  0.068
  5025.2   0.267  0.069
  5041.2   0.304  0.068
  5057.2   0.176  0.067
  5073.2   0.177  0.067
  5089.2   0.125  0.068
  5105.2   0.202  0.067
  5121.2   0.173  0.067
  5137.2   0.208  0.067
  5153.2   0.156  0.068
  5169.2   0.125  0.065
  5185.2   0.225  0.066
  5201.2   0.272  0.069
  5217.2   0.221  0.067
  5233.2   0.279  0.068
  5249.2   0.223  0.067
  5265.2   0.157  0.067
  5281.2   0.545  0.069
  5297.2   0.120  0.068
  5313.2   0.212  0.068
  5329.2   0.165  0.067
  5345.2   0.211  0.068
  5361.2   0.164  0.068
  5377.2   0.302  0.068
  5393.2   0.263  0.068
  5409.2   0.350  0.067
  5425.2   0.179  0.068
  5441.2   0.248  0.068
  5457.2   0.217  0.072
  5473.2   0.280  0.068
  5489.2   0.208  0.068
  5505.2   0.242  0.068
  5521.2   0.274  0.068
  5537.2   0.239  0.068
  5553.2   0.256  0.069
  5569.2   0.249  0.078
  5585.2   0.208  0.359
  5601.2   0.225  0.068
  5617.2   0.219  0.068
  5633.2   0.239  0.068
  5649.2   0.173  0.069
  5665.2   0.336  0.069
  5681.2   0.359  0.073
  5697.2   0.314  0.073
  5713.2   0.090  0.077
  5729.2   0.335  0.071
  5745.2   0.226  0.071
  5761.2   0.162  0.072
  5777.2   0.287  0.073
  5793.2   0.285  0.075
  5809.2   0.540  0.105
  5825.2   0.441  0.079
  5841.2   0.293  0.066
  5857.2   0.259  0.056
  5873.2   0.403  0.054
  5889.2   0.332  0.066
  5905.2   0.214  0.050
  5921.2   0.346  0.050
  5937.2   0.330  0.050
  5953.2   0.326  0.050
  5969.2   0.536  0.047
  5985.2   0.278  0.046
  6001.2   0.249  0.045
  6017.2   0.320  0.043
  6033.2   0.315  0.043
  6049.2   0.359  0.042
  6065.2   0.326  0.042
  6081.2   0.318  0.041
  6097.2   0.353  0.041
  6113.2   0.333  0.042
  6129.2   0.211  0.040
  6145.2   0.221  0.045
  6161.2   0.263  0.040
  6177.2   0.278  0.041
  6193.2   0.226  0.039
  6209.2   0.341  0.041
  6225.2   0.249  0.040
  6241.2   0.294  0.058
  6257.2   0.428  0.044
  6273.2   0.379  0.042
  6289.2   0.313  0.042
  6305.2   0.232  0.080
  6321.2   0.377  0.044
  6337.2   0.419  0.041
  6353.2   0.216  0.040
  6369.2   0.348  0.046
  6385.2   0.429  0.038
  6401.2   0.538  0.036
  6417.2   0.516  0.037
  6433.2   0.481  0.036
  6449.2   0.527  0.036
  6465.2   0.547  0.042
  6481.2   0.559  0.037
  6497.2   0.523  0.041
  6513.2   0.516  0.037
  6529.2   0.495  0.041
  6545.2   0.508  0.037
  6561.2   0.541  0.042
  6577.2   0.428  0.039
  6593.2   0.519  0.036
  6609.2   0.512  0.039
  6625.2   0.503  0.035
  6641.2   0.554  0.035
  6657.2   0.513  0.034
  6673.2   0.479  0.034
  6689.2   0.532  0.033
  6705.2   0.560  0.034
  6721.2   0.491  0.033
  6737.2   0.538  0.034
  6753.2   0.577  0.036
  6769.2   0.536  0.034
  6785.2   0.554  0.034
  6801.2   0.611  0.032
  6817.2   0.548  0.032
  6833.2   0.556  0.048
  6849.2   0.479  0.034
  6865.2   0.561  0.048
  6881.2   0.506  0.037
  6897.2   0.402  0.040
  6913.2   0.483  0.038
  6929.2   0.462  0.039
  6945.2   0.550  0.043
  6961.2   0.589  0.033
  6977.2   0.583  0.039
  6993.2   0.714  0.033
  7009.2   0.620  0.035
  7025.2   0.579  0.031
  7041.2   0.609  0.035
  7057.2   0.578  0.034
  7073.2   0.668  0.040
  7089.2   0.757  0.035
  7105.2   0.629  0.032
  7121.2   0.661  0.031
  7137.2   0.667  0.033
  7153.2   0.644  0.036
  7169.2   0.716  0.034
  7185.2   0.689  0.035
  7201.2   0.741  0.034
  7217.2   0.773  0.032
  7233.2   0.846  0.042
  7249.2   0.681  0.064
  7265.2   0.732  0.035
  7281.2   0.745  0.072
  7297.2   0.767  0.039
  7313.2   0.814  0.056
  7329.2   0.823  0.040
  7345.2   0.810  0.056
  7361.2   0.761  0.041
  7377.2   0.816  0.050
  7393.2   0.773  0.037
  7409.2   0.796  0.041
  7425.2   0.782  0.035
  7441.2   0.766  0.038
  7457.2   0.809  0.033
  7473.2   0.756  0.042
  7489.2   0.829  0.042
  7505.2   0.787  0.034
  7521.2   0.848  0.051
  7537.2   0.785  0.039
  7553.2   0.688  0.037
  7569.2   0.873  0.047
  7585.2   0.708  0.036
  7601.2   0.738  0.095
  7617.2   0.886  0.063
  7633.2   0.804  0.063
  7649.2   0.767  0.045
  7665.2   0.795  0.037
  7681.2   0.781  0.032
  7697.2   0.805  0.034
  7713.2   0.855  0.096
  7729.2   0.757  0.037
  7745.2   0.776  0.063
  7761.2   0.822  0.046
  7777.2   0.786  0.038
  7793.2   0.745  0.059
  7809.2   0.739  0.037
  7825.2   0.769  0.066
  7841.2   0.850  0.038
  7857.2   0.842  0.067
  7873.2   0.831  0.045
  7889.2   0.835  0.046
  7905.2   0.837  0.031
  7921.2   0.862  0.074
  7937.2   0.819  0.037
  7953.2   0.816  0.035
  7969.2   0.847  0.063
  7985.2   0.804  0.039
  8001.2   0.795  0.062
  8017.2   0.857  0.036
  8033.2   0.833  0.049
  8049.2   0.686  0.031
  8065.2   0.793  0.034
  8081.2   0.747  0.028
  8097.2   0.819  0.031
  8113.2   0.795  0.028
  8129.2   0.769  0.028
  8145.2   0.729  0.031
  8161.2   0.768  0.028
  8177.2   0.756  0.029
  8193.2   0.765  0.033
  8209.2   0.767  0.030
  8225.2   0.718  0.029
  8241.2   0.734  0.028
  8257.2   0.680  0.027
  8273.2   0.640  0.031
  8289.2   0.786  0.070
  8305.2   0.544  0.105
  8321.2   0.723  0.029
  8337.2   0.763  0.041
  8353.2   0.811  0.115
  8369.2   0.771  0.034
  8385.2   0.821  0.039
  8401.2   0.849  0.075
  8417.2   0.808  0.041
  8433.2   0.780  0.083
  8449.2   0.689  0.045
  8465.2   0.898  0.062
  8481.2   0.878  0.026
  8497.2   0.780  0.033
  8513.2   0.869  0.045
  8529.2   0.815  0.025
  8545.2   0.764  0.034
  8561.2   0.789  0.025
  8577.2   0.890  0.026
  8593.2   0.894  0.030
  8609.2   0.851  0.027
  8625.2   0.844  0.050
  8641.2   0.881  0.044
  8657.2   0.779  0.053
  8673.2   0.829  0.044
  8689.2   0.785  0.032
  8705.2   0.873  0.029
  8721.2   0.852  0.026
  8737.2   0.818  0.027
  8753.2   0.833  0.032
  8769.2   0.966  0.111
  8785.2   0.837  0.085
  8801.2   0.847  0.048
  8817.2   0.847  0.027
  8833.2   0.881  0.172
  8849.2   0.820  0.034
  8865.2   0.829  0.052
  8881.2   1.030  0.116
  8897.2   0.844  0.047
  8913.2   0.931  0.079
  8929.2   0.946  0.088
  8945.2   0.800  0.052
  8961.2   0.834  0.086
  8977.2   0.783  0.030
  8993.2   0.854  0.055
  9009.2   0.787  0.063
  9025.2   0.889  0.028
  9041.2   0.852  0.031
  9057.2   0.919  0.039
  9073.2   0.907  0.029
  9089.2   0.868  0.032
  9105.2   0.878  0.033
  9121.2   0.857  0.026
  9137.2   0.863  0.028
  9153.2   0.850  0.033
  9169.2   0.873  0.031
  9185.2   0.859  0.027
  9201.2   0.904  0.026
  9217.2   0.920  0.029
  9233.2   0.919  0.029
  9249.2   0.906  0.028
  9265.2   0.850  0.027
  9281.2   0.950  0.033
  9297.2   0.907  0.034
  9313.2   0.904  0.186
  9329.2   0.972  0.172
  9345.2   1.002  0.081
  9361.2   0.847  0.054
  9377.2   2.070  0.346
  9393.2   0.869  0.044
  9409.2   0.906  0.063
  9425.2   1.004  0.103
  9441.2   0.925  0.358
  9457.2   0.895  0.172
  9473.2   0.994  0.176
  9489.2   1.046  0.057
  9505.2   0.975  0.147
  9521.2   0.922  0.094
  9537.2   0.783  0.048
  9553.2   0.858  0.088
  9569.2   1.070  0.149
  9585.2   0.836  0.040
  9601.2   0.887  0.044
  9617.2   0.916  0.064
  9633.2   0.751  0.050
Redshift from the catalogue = 0.602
